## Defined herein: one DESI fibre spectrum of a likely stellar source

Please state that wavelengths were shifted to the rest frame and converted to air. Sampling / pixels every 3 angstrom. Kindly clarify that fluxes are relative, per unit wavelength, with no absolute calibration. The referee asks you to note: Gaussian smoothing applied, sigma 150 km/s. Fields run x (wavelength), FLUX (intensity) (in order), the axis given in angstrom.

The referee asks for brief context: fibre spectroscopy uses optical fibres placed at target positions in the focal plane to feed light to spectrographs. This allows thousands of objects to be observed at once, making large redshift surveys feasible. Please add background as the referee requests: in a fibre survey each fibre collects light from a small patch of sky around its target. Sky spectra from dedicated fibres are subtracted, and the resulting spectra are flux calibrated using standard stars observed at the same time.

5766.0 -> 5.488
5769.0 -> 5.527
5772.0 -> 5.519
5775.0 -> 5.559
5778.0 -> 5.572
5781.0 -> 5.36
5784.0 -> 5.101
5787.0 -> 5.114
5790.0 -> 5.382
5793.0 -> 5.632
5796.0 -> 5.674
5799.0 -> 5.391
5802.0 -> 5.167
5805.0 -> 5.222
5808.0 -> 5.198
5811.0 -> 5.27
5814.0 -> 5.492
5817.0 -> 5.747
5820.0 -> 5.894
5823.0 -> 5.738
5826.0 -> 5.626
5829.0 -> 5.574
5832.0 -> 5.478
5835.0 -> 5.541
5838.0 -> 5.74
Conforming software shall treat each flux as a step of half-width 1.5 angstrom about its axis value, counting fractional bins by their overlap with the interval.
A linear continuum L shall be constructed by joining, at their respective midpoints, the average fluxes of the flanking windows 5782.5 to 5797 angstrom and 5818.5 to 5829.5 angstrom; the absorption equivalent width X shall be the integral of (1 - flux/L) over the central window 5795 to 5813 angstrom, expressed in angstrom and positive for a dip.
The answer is 0.7 angstrom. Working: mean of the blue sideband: 5.37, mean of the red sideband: 5.72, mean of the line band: 5.32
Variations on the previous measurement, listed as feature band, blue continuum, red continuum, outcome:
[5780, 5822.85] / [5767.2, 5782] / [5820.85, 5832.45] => 1.2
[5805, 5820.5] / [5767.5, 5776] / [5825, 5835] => 0.2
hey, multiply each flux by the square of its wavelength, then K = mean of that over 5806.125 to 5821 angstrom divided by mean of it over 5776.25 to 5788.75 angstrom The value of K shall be 1.1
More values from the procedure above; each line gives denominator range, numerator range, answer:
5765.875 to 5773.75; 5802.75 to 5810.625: 0.96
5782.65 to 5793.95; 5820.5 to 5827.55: 1.09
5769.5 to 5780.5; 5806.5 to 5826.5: 1.02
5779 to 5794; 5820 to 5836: 1.07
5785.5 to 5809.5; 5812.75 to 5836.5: 1.06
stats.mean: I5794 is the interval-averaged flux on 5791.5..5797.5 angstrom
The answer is 5.65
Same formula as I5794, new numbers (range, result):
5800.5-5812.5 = 5.21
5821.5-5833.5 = 5.6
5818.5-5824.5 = 5.82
